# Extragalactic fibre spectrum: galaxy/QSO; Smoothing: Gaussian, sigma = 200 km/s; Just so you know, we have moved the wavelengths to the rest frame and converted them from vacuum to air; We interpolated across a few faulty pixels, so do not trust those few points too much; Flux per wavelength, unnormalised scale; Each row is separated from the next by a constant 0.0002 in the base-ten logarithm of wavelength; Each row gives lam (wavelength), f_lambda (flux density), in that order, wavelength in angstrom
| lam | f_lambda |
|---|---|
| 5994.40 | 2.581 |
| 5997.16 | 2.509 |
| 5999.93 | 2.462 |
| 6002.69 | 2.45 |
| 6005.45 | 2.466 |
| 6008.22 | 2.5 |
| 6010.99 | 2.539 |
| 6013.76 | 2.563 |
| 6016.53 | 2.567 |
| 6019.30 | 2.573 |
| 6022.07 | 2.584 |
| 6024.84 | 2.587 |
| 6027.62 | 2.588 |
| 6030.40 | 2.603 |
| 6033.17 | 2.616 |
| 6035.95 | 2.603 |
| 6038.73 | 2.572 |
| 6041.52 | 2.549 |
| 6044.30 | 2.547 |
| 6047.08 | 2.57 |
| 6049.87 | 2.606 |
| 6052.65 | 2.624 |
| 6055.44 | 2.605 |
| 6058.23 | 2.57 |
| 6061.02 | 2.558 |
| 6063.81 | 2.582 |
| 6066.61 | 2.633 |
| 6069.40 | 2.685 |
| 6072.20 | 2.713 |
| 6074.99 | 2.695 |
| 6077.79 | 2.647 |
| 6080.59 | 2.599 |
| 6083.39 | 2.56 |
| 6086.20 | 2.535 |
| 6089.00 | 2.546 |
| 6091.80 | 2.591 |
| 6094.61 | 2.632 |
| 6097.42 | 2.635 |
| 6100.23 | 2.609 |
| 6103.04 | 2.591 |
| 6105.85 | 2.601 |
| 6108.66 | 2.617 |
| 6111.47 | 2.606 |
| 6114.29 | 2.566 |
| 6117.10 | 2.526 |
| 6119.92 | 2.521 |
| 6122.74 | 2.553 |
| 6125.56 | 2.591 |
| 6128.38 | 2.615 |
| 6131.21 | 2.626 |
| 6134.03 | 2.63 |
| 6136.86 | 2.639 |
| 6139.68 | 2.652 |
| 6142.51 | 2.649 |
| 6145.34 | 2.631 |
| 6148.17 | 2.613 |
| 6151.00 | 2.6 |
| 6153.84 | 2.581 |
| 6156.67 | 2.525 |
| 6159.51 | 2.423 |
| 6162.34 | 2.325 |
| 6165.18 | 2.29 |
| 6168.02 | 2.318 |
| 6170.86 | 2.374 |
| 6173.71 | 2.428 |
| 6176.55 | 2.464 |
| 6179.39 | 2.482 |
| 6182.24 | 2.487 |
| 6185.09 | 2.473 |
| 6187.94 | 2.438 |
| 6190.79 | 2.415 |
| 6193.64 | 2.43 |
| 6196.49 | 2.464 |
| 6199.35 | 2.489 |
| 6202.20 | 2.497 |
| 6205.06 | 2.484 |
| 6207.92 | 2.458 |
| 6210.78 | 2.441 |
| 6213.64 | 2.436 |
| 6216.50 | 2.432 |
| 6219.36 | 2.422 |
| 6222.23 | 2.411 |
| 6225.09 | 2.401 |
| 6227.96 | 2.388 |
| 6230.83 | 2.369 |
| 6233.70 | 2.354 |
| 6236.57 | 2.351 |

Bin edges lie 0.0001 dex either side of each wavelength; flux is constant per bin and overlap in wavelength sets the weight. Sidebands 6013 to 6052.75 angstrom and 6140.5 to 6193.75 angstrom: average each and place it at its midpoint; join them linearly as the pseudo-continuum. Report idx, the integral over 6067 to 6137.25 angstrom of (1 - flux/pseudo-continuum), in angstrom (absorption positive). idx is -2.2 angstrom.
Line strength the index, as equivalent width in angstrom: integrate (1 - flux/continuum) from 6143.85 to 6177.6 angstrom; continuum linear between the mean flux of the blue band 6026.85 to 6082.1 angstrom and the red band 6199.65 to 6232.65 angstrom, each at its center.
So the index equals 0.4 angstrom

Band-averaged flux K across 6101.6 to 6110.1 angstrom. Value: 2.61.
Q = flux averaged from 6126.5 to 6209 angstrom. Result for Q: 2.5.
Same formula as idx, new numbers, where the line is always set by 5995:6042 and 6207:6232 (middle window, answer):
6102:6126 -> -0.8 angstrom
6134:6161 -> -1.4 angstrom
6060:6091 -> -1.3 angstrom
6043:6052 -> -0.2 angstrom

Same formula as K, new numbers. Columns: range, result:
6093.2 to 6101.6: 2.62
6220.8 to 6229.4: 2.4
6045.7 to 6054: 2.6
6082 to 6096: 2.57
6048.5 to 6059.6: 2.6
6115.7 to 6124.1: 2.53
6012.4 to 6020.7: 2.57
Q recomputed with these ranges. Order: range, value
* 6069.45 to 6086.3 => 2.64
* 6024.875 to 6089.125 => 2.6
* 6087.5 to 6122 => 2.59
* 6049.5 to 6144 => 2.61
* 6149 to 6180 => 2.44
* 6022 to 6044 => 2.59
